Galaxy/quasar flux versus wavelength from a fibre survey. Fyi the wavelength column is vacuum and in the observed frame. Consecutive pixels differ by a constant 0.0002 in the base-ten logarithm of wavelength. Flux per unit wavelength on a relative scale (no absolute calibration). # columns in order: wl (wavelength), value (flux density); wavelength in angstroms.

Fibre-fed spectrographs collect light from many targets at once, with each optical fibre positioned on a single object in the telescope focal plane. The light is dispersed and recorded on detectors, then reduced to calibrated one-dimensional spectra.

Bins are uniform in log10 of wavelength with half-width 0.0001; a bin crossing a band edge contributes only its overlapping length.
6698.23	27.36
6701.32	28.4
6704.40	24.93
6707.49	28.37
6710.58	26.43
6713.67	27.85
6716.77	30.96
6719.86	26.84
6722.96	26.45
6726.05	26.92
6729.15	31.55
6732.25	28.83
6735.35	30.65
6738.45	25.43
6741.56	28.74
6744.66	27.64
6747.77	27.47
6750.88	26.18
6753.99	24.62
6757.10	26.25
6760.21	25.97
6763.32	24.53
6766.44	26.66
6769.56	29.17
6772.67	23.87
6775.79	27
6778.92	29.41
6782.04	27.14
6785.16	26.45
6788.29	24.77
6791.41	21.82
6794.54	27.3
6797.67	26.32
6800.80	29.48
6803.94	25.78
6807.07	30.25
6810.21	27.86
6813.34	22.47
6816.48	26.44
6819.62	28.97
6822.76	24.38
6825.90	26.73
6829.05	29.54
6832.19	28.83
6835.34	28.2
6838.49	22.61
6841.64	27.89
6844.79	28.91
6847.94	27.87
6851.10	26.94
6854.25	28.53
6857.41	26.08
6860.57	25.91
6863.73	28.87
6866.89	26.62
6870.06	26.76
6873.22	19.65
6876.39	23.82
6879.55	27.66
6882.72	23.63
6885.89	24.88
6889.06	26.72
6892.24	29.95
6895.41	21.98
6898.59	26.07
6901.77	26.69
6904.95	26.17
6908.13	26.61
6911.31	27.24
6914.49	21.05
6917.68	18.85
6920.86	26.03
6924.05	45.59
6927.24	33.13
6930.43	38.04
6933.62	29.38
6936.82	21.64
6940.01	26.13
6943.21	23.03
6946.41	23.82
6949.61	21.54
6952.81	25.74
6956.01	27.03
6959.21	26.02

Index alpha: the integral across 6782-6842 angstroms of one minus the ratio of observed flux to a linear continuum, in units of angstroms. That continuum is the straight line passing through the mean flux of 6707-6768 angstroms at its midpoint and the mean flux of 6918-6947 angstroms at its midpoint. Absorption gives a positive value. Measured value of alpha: 3.3 angstroms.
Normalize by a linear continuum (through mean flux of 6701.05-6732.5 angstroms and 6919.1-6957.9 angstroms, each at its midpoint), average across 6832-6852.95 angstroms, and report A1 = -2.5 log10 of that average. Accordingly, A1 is 0.04 mag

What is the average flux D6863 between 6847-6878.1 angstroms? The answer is 26.1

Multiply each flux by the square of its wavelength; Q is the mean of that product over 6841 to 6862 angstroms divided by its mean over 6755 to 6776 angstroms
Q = 1.1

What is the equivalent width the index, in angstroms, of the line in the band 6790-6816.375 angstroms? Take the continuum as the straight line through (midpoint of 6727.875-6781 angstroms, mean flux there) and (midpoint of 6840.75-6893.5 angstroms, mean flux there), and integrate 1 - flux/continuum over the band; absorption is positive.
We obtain 0.5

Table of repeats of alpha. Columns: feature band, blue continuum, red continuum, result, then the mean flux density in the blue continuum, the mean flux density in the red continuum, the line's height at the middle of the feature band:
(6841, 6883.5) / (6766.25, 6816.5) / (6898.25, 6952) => 0.8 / 26.6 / 27.1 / 26.9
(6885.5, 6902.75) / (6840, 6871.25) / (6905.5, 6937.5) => 1.3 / 27.4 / 28.9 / 28.3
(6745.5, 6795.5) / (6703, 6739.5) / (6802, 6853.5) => 2.6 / 28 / 27.1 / 27.6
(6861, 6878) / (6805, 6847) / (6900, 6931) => 1.6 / 27.2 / 28.6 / 27.9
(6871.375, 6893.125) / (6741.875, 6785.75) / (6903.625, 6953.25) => 1.6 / 26.7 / 27.2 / 27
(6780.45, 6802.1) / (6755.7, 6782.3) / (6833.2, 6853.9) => 0.5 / 26.6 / 27.2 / 26.8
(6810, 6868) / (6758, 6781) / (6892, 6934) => 0.9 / 26.7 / 28.3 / 27.4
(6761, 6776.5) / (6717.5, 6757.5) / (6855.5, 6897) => 0.6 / 27.6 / 25.6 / 27.2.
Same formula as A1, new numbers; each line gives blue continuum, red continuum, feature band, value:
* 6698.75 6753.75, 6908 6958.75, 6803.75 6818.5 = 0.03 mag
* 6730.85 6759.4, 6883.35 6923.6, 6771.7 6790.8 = 0.03 mag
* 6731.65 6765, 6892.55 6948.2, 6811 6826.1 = 0.05 mag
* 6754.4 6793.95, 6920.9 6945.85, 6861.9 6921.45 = 0.16 mag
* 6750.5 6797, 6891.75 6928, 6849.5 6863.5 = -0.01 mag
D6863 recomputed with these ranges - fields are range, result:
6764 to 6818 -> 26.6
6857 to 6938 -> 26.9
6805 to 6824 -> 26.8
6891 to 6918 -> 25.2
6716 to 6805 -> 27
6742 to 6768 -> 26.3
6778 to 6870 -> 27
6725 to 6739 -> 29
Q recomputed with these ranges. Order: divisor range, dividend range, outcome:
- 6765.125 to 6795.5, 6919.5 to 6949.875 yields 1.16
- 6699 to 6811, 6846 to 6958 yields 1.02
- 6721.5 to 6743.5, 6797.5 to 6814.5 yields 0.98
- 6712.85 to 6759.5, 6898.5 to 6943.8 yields 1.06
